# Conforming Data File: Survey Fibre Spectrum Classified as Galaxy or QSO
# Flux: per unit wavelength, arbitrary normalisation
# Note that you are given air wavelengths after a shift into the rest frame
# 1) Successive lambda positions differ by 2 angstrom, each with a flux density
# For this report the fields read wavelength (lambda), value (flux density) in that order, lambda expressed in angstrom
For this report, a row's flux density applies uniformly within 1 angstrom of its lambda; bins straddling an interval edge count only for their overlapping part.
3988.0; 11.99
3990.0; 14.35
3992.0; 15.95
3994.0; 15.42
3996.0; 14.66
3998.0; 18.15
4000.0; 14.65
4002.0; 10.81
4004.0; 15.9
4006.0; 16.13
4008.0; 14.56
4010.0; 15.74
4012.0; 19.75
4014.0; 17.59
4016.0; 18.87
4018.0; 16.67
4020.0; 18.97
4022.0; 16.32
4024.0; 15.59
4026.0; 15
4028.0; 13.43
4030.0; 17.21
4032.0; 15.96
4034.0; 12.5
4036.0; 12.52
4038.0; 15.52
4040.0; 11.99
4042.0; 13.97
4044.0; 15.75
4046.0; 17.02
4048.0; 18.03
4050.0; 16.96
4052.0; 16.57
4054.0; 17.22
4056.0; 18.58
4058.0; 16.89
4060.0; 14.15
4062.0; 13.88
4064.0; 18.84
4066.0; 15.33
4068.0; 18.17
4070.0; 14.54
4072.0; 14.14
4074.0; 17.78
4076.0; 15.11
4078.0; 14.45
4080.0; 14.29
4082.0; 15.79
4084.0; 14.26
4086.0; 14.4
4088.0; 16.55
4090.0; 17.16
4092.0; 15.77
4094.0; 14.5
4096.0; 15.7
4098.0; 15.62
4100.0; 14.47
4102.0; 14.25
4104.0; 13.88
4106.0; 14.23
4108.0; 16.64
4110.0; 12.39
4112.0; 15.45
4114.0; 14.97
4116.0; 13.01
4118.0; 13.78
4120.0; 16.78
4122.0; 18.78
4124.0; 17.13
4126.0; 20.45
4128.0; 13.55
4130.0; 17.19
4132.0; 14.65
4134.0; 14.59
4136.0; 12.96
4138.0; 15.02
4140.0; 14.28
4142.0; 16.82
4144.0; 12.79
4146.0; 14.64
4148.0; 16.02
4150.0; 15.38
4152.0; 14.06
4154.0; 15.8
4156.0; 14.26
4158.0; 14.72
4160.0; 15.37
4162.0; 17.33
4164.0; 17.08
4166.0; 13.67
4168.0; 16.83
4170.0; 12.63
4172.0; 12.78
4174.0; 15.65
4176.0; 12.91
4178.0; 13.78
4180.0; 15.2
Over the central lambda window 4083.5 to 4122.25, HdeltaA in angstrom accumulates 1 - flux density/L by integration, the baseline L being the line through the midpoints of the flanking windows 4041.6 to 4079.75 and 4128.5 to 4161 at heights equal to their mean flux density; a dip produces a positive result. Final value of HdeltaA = 1.1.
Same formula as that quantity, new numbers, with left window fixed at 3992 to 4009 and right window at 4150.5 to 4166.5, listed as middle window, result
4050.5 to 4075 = -1.9 angstrom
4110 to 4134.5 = -0.7 angstrom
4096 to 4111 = 0.7 angstrom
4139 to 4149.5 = 0.3 angstrom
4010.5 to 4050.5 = -2.2 angstrom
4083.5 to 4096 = -0.2 angstrom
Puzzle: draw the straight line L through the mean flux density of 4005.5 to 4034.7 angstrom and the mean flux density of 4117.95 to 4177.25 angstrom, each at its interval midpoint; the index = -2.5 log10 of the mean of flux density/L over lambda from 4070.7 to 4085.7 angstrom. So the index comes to 0.05 mag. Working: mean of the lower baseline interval 16.3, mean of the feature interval 15.1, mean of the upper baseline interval 15.3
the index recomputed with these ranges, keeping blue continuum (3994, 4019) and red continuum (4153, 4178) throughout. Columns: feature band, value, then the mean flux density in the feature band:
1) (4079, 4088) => 0.044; 14.9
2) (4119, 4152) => -0.038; 15.6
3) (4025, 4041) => 0.117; 14.3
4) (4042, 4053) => -0.055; 16.6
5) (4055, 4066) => -0.046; 16.4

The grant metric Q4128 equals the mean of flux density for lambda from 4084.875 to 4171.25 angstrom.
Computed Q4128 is 15.2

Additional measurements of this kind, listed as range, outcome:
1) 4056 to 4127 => 15.6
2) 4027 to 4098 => 15.6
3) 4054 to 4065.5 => 16.5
